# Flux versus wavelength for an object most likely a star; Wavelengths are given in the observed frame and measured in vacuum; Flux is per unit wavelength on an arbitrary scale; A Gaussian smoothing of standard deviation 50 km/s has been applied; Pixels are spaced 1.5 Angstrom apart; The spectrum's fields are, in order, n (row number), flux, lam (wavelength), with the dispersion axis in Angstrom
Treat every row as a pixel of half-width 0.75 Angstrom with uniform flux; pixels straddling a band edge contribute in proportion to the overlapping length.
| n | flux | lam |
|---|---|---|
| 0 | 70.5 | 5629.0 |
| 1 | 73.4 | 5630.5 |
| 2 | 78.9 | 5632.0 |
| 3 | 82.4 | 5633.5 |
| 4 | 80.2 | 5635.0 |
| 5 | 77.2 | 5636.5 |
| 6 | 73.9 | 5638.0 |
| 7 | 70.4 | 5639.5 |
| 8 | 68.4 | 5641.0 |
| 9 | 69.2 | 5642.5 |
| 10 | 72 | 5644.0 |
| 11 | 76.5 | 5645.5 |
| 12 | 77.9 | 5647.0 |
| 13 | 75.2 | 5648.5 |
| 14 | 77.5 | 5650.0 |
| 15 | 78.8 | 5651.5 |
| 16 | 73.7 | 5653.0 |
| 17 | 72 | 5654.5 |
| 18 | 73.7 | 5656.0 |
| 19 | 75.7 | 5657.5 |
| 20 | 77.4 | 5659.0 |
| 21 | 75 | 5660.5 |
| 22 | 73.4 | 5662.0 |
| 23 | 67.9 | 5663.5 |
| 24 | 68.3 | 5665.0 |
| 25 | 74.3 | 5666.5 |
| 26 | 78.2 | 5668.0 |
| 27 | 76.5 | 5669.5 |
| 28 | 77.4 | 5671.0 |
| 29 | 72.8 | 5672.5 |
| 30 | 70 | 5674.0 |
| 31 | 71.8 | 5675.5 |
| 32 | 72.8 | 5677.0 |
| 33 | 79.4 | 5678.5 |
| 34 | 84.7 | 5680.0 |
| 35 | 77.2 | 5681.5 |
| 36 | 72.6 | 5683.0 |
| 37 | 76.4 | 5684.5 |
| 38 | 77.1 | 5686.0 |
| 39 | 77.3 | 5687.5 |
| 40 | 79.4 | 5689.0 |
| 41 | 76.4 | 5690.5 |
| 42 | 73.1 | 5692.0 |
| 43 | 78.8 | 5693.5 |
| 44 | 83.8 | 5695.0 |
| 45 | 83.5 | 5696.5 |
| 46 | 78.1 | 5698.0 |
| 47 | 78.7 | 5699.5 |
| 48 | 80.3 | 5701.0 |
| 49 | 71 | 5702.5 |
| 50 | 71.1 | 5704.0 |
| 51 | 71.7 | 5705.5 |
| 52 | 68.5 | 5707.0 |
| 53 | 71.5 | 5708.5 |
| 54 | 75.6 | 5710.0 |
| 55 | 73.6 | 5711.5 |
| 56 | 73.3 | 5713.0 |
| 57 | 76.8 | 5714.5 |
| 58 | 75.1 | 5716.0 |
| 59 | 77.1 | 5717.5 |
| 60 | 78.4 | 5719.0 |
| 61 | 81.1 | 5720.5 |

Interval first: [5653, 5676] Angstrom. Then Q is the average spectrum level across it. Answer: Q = 73.6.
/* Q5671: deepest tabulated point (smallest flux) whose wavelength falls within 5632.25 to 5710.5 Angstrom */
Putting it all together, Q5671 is 67.9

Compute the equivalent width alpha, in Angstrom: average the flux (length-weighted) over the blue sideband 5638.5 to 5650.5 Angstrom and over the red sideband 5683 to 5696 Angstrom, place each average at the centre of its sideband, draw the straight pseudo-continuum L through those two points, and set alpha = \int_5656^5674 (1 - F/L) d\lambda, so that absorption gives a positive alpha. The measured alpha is 0.3 Angstrom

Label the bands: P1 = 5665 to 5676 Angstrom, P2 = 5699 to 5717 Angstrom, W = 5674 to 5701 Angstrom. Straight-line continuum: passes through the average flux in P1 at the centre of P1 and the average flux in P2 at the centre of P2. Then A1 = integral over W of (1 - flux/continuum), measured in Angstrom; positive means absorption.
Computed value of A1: -1.30 Angstrom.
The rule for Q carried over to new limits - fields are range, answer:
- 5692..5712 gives 75.8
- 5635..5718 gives 75.1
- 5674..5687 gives 76.1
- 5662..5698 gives 76.1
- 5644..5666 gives 74.4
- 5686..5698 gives 78.7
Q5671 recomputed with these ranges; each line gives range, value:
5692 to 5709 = 68.5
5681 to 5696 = 72.6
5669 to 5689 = 70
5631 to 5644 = 68.4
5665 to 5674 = 68.3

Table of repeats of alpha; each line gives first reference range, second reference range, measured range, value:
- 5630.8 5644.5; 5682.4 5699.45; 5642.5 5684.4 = 0.8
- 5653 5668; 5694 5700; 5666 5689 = 0.3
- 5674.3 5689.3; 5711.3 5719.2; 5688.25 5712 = 0.0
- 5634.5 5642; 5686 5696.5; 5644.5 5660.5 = -0.2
